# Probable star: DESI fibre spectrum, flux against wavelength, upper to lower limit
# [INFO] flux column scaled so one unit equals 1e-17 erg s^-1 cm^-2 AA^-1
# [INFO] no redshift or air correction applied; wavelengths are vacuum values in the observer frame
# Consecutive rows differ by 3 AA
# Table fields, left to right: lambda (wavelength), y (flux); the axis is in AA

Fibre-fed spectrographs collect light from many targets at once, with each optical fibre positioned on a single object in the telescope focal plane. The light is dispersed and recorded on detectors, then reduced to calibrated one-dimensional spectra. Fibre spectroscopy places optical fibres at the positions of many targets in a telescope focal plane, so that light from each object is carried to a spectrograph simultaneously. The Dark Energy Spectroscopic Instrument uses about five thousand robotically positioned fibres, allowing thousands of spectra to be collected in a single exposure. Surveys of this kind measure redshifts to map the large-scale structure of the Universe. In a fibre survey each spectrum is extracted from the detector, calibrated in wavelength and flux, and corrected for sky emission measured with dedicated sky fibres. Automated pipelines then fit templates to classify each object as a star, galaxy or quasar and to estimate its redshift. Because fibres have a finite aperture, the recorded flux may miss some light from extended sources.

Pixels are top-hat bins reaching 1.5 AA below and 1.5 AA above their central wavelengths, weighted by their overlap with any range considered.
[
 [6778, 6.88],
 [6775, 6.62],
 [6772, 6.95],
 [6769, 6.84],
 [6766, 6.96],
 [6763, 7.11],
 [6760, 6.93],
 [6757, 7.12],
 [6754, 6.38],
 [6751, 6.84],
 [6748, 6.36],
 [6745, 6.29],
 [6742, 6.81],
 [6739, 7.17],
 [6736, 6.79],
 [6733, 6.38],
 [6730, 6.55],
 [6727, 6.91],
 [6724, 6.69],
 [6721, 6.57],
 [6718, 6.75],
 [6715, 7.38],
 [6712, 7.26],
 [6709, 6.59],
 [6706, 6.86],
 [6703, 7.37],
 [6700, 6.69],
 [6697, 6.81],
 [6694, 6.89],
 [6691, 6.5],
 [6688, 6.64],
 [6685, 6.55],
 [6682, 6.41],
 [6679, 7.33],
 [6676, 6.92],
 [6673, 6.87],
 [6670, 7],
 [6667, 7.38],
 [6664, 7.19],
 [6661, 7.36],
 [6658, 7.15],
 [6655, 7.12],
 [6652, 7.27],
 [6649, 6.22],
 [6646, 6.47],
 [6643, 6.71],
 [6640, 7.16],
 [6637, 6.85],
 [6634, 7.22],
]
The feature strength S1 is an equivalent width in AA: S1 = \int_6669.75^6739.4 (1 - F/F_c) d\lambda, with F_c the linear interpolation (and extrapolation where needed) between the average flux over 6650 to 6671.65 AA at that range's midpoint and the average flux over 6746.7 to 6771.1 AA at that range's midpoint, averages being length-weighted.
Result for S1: 2.0 AA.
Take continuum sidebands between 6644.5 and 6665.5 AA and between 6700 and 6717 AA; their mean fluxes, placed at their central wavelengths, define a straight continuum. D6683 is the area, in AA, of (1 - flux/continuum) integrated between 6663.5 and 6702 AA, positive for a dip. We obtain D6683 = 0.8 AA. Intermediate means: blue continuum 6.97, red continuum 7.05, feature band 6.86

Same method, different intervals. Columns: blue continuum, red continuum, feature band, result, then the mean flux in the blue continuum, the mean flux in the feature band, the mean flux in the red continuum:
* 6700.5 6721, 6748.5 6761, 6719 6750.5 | 1.0 AA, 6.98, 6.66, 6.78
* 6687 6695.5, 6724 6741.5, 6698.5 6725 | -0.8 AA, 6.68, 6.91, 6.76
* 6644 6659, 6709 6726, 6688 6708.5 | 0.2 AA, 6.83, 6.82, 6.9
